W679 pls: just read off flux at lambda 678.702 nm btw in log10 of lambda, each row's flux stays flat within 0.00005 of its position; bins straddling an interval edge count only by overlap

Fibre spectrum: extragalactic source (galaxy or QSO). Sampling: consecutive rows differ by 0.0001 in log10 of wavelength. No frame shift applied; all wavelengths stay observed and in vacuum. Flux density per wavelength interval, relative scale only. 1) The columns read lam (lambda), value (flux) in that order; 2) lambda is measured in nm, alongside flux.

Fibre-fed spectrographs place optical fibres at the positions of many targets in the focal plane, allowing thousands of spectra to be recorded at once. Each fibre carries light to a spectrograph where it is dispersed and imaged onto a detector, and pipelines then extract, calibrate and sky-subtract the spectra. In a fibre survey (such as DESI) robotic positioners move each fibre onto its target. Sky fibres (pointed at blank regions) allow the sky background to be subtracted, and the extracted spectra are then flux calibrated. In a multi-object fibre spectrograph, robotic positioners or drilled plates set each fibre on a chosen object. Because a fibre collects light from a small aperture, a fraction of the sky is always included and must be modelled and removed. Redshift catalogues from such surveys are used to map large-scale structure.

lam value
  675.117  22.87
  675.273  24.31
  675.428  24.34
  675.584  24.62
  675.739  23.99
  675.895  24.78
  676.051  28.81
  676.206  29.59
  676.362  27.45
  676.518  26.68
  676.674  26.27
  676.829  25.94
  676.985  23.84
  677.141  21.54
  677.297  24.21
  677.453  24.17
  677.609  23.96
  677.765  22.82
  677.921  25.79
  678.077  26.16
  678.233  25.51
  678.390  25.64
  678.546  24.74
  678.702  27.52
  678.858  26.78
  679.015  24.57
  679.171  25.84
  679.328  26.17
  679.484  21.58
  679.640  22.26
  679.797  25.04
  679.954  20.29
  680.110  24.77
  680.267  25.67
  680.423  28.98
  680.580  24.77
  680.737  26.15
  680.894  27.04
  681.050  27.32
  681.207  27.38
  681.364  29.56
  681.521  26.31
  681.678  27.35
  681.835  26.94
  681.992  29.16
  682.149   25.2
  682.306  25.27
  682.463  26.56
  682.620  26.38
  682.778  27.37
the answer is 27.52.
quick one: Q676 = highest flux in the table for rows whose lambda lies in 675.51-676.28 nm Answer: 29.59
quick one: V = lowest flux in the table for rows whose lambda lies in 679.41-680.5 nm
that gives 20.29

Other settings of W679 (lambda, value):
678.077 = 26.16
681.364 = 29.56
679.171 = 25.84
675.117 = 22.87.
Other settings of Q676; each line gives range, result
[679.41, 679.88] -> 25.04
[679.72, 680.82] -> 28.98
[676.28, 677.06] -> 27.45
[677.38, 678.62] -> 26.16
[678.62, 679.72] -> 27.52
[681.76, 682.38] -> 29.16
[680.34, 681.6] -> 29.56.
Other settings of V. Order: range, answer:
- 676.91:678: 21.54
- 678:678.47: 25.51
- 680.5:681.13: 24.77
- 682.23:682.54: 25.27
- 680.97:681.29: 27.32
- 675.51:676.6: 23.99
